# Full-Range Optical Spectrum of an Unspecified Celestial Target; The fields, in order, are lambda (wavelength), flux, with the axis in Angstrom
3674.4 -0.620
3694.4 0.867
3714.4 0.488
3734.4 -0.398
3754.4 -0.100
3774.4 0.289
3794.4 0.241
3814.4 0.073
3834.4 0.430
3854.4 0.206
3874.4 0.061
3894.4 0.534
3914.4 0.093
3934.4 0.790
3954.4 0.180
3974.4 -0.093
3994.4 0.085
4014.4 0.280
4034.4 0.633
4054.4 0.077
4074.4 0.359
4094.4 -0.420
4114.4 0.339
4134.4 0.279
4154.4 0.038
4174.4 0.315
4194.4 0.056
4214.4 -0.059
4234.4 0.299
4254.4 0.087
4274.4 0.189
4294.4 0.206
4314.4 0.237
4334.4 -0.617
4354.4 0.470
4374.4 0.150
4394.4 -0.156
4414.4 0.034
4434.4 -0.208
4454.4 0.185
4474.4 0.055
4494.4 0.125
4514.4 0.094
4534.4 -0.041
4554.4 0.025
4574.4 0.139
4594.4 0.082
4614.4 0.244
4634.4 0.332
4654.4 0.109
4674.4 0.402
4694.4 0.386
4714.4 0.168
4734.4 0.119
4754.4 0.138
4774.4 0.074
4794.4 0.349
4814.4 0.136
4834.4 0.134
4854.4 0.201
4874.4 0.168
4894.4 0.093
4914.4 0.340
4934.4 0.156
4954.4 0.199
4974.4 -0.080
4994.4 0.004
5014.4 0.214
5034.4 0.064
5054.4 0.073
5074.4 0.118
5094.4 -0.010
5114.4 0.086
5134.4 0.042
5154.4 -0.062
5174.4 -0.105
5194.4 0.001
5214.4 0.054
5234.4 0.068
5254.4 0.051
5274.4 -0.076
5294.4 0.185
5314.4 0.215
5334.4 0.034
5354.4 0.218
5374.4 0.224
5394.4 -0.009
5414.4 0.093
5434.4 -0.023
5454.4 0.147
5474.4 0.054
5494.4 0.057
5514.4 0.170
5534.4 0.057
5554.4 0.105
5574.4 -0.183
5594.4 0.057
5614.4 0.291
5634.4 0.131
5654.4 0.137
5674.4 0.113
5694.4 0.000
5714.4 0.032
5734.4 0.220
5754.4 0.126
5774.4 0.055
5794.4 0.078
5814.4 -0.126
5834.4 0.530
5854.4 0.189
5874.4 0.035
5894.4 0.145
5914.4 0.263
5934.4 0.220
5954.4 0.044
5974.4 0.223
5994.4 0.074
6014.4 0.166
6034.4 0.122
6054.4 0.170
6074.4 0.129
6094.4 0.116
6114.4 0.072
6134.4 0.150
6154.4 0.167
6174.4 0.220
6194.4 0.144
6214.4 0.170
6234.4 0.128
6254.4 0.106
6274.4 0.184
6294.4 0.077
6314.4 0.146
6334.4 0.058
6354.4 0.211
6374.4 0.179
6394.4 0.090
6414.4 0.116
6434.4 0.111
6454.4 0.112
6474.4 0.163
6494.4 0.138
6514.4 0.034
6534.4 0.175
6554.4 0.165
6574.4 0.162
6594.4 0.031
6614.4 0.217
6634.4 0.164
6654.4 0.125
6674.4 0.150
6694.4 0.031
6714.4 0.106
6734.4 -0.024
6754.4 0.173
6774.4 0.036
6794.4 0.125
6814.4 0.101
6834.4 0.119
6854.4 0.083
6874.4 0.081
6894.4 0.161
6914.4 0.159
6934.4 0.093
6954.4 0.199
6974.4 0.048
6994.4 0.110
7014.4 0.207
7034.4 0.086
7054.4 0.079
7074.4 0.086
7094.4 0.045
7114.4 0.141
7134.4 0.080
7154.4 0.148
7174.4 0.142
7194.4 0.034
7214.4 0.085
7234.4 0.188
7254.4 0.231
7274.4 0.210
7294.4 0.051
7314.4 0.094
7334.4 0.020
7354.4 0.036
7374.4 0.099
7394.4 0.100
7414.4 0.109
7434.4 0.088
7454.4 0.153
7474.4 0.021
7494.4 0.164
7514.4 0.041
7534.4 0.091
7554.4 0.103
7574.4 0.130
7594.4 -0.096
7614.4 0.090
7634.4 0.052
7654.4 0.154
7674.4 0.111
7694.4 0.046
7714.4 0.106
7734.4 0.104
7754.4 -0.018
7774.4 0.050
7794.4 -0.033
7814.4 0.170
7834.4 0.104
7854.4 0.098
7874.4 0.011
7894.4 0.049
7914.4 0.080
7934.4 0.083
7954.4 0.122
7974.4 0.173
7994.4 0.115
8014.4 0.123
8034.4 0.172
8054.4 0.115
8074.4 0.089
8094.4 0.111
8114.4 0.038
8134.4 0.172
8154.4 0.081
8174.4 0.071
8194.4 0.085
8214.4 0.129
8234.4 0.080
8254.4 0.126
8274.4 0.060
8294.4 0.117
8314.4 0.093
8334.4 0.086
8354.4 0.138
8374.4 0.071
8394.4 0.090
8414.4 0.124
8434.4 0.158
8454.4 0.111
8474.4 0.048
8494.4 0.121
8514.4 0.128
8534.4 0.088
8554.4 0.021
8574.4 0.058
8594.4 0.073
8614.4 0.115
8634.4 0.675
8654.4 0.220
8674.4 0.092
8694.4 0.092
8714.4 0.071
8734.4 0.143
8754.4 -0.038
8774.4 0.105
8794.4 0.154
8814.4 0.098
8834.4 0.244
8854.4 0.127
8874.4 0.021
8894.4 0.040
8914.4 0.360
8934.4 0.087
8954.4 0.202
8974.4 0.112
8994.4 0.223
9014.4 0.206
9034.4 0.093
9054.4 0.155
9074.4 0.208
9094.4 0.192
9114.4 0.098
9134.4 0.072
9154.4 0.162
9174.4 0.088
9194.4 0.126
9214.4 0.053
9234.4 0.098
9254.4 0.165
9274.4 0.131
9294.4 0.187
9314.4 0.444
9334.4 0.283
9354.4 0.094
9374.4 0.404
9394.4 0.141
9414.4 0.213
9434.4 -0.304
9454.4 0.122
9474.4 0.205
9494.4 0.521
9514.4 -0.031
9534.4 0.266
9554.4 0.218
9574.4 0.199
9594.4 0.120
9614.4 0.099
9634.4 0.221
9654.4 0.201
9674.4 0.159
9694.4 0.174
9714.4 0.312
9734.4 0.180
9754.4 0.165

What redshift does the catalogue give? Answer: 1.315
